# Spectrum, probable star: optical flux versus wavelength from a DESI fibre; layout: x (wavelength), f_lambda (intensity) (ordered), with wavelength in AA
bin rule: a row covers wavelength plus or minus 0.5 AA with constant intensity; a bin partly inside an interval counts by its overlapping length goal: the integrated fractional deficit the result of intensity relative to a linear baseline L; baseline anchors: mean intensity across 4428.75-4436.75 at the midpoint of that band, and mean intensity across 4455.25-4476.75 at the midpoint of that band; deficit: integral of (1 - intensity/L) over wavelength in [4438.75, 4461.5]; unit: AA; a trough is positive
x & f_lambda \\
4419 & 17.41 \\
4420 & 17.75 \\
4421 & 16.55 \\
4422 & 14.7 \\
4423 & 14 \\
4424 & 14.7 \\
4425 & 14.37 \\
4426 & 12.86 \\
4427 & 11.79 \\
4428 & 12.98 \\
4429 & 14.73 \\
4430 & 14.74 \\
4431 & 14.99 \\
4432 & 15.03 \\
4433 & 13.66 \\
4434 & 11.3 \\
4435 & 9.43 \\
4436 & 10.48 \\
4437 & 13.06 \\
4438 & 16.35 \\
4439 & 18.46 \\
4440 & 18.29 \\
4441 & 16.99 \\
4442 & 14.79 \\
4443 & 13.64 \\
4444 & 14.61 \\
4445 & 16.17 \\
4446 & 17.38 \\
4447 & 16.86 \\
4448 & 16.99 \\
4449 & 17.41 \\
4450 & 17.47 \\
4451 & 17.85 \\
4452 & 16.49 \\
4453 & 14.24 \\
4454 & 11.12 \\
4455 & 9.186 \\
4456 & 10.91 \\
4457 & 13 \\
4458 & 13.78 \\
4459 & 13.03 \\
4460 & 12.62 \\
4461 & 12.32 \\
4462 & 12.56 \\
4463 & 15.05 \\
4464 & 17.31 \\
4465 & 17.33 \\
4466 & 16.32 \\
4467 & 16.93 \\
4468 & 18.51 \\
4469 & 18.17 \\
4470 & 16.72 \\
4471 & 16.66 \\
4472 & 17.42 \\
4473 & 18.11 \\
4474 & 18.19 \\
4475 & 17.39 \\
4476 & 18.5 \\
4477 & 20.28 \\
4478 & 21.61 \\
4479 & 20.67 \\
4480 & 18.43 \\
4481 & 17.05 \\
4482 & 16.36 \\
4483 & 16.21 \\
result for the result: -0.9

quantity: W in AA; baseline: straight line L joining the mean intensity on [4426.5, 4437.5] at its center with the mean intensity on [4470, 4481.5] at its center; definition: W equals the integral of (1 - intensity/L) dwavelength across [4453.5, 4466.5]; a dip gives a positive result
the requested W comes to 2.5 AA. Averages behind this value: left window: 12.9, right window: 18.5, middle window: 13.4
